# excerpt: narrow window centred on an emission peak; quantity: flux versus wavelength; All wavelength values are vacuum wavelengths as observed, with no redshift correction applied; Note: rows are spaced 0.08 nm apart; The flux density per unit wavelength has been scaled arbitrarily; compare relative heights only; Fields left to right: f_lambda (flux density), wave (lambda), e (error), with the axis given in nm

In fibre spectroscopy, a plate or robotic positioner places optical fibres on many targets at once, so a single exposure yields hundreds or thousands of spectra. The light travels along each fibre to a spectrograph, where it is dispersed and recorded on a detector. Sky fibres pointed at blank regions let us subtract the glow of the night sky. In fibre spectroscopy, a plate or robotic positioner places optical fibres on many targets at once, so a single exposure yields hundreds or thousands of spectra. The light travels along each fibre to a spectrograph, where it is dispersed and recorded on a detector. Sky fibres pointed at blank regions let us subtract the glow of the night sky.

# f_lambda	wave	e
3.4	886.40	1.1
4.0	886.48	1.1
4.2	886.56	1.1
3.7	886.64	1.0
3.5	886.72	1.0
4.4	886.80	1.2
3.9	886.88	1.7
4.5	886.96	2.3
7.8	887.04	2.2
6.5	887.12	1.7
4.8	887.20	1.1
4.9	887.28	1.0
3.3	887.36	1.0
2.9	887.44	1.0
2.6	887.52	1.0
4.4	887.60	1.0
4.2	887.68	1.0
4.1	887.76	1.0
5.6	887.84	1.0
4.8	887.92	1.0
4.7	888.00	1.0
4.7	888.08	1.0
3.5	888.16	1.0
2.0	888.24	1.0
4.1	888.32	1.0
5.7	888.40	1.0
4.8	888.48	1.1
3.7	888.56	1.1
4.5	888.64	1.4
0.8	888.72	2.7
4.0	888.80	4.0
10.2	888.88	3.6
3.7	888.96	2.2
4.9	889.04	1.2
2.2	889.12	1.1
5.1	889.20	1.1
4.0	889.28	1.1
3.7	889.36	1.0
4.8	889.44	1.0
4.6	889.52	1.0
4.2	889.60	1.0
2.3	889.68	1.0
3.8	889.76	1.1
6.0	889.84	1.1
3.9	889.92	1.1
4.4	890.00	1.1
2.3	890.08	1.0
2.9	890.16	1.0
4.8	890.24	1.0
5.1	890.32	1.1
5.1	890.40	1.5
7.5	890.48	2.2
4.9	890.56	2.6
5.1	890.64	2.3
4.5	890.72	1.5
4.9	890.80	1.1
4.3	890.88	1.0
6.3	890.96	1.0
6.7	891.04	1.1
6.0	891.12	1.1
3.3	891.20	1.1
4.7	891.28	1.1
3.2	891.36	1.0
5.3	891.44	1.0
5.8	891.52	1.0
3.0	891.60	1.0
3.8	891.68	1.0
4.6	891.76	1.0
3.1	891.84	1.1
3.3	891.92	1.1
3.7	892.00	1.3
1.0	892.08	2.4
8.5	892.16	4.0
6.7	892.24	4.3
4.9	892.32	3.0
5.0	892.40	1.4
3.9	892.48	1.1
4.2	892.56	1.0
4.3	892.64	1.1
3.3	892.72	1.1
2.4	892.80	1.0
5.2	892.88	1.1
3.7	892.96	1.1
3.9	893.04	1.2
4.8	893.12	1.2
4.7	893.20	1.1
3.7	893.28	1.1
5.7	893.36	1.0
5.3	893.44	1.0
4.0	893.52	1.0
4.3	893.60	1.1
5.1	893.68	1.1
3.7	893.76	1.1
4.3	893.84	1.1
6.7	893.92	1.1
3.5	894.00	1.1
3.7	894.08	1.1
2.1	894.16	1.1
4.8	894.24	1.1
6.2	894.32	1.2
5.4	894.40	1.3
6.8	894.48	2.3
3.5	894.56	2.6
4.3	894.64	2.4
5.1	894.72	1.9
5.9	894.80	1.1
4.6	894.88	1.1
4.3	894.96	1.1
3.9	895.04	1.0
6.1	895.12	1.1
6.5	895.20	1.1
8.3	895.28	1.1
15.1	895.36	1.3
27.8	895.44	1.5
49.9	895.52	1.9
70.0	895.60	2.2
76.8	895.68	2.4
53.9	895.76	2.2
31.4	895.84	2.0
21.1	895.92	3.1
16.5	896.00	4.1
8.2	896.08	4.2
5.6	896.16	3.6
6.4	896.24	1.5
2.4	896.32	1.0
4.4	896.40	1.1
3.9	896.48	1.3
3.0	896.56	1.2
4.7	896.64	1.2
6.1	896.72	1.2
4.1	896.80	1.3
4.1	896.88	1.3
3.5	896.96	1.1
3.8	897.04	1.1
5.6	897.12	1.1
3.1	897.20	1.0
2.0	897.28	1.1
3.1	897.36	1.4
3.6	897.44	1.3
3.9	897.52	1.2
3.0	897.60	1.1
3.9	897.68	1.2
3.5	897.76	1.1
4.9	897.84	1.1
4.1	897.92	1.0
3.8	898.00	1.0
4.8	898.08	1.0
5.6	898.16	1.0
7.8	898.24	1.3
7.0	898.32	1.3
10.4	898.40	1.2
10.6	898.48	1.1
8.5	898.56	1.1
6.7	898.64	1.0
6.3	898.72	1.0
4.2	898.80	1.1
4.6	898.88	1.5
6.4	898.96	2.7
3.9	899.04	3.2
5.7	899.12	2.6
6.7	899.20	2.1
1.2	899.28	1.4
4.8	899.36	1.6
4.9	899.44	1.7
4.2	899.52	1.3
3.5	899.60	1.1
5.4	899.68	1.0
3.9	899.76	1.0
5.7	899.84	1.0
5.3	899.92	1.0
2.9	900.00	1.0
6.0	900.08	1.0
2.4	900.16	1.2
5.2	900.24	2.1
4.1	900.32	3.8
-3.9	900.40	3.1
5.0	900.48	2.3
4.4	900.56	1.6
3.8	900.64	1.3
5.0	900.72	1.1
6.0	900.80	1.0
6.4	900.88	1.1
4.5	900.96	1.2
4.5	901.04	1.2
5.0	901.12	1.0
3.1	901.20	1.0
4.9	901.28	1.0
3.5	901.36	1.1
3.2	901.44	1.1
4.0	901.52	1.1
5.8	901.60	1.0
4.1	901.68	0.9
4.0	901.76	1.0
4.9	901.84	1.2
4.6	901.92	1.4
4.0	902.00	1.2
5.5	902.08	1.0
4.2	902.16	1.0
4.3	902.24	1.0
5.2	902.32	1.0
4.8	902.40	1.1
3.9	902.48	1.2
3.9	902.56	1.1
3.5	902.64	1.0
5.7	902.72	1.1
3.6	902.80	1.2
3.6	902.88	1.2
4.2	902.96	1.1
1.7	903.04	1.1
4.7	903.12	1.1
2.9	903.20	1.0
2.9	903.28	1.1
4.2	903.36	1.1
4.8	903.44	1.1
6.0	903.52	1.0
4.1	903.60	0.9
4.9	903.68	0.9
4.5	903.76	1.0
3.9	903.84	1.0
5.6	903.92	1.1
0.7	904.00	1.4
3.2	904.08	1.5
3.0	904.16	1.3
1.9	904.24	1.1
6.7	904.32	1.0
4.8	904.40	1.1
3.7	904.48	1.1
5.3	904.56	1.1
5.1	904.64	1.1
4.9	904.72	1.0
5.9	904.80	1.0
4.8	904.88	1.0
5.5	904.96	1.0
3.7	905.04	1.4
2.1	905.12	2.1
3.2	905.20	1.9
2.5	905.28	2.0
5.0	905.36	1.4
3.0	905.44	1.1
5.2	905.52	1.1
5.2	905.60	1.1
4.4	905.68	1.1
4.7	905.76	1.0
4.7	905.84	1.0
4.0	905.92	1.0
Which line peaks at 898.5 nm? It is [N II]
